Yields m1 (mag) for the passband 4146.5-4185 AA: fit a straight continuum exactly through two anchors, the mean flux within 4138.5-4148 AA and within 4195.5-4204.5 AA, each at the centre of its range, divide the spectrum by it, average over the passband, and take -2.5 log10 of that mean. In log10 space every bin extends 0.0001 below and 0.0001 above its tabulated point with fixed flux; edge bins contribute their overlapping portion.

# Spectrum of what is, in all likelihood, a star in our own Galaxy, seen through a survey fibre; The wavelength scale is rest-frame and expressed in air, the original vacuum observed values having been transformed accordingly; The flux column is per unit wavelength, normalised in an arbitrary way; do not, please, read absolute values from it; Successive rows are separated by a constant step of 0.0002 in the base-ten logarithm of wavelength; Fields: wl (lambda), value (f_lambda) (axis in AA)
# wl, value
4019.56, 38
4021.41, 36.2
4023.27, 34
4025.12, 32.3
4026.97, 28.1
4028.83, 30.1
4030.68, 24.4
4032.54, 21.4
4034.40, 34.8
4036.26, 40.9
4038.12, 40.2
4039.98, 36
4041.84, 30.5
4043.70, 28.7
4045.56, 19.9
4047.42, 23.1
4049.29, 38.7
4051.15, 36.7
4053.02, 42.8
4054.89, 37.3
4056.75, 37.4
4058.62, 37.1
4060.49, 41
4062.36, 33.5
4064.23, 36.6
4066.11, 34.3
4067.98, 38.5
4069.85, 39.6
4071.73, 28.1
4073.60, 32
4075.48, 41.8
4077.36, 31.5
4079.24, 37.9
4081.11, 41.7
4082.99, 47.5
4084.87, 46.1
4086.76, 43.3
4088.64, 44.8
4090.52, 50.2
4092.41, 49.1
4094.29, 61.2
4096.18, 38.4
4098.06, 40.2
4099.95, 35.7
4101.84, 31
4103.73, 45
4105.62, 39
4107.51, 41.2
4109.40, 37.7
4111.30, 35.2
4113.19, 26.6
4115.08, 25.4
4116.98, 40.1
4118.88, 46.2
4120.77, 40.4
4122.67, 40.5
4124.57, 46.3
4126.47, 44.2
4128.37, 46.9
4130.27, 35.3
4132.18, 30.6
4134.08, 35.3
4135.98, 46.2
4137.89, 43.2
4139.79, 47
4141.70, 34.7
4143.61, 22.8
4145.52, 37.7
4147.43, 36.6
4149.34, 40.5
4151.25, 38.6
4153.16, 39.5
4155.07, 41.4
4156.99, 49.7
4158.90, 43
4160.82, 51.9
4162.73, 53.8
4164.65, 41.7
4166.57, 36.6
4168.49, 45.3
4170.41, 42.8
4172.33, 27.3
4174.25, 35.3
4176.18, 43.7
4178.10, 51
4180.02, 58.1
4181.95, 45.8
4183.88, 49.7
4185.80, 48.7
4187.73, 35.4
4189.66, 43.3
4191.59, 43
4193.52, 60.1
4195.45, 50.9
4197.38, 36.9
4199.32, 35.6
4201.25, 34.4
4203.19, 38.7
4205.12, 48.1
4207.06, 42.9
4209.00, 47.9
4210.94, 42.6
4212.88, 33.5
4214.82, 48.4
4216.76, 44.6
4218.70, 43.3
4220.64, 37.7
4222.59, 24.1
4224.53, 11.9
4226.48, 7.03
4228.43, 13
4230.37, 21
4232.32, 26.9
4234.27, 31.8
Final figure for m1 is -0.181 mag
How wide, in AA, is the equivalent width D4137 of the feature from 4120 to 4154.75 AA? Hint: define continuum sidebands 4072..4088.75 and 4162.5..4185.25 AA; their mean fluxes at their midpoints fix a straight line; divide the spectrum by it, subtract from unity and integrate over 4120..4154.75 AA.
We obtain 2.6 AA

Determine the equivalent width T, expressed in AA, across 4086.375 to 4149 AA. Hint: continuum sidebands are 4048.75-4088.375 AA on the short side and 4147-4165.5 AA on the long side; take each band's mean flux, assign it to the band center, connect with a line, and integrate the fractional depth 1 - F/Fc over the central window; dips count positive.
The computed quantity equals 2.2 AA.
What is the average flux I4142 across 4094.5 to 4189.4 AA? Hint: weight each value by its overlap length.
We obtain 40.8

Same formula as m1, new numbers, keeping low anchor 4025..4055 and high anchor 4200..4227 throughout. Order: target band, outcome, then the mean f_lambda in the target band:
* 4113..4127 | -0.15 mag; 39.2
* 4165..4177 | -0.09 mag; 38.6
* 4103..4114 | -0.11 mag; 37.4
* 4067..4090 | -0.20 mag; 39.6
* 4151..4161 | -0.24 mag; 43.8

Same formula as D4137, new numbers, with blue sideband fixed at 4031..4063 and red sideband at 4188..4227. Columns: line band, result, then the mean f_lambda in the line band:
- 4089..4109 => -4.2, 43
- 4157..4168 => -2.4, 45.8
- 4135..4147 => -0.5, 38.5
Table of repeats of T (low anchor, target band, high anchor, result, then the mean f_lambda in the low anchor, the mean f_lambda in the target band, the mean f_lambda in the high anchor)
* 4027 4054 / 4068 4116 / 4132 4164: -4.5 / 31.9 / 39.6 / 41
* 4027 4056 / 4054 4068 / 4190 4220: -1.4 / 32.3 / 36.9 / 43.3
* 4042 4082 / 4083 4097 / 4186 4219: -4.2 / 35.1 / 47.6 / 43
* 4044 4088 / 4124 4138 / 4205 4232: -2.3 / 36.7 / 40.7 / 32.6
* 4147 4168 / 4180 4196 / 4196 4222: -2.2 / 43.2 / 47.7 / 41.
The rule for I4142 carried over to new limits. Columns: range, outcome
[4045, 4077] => 35.3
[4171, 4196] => 45.4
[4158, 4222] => 43.6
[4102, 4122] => 37.5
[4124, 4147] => 39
